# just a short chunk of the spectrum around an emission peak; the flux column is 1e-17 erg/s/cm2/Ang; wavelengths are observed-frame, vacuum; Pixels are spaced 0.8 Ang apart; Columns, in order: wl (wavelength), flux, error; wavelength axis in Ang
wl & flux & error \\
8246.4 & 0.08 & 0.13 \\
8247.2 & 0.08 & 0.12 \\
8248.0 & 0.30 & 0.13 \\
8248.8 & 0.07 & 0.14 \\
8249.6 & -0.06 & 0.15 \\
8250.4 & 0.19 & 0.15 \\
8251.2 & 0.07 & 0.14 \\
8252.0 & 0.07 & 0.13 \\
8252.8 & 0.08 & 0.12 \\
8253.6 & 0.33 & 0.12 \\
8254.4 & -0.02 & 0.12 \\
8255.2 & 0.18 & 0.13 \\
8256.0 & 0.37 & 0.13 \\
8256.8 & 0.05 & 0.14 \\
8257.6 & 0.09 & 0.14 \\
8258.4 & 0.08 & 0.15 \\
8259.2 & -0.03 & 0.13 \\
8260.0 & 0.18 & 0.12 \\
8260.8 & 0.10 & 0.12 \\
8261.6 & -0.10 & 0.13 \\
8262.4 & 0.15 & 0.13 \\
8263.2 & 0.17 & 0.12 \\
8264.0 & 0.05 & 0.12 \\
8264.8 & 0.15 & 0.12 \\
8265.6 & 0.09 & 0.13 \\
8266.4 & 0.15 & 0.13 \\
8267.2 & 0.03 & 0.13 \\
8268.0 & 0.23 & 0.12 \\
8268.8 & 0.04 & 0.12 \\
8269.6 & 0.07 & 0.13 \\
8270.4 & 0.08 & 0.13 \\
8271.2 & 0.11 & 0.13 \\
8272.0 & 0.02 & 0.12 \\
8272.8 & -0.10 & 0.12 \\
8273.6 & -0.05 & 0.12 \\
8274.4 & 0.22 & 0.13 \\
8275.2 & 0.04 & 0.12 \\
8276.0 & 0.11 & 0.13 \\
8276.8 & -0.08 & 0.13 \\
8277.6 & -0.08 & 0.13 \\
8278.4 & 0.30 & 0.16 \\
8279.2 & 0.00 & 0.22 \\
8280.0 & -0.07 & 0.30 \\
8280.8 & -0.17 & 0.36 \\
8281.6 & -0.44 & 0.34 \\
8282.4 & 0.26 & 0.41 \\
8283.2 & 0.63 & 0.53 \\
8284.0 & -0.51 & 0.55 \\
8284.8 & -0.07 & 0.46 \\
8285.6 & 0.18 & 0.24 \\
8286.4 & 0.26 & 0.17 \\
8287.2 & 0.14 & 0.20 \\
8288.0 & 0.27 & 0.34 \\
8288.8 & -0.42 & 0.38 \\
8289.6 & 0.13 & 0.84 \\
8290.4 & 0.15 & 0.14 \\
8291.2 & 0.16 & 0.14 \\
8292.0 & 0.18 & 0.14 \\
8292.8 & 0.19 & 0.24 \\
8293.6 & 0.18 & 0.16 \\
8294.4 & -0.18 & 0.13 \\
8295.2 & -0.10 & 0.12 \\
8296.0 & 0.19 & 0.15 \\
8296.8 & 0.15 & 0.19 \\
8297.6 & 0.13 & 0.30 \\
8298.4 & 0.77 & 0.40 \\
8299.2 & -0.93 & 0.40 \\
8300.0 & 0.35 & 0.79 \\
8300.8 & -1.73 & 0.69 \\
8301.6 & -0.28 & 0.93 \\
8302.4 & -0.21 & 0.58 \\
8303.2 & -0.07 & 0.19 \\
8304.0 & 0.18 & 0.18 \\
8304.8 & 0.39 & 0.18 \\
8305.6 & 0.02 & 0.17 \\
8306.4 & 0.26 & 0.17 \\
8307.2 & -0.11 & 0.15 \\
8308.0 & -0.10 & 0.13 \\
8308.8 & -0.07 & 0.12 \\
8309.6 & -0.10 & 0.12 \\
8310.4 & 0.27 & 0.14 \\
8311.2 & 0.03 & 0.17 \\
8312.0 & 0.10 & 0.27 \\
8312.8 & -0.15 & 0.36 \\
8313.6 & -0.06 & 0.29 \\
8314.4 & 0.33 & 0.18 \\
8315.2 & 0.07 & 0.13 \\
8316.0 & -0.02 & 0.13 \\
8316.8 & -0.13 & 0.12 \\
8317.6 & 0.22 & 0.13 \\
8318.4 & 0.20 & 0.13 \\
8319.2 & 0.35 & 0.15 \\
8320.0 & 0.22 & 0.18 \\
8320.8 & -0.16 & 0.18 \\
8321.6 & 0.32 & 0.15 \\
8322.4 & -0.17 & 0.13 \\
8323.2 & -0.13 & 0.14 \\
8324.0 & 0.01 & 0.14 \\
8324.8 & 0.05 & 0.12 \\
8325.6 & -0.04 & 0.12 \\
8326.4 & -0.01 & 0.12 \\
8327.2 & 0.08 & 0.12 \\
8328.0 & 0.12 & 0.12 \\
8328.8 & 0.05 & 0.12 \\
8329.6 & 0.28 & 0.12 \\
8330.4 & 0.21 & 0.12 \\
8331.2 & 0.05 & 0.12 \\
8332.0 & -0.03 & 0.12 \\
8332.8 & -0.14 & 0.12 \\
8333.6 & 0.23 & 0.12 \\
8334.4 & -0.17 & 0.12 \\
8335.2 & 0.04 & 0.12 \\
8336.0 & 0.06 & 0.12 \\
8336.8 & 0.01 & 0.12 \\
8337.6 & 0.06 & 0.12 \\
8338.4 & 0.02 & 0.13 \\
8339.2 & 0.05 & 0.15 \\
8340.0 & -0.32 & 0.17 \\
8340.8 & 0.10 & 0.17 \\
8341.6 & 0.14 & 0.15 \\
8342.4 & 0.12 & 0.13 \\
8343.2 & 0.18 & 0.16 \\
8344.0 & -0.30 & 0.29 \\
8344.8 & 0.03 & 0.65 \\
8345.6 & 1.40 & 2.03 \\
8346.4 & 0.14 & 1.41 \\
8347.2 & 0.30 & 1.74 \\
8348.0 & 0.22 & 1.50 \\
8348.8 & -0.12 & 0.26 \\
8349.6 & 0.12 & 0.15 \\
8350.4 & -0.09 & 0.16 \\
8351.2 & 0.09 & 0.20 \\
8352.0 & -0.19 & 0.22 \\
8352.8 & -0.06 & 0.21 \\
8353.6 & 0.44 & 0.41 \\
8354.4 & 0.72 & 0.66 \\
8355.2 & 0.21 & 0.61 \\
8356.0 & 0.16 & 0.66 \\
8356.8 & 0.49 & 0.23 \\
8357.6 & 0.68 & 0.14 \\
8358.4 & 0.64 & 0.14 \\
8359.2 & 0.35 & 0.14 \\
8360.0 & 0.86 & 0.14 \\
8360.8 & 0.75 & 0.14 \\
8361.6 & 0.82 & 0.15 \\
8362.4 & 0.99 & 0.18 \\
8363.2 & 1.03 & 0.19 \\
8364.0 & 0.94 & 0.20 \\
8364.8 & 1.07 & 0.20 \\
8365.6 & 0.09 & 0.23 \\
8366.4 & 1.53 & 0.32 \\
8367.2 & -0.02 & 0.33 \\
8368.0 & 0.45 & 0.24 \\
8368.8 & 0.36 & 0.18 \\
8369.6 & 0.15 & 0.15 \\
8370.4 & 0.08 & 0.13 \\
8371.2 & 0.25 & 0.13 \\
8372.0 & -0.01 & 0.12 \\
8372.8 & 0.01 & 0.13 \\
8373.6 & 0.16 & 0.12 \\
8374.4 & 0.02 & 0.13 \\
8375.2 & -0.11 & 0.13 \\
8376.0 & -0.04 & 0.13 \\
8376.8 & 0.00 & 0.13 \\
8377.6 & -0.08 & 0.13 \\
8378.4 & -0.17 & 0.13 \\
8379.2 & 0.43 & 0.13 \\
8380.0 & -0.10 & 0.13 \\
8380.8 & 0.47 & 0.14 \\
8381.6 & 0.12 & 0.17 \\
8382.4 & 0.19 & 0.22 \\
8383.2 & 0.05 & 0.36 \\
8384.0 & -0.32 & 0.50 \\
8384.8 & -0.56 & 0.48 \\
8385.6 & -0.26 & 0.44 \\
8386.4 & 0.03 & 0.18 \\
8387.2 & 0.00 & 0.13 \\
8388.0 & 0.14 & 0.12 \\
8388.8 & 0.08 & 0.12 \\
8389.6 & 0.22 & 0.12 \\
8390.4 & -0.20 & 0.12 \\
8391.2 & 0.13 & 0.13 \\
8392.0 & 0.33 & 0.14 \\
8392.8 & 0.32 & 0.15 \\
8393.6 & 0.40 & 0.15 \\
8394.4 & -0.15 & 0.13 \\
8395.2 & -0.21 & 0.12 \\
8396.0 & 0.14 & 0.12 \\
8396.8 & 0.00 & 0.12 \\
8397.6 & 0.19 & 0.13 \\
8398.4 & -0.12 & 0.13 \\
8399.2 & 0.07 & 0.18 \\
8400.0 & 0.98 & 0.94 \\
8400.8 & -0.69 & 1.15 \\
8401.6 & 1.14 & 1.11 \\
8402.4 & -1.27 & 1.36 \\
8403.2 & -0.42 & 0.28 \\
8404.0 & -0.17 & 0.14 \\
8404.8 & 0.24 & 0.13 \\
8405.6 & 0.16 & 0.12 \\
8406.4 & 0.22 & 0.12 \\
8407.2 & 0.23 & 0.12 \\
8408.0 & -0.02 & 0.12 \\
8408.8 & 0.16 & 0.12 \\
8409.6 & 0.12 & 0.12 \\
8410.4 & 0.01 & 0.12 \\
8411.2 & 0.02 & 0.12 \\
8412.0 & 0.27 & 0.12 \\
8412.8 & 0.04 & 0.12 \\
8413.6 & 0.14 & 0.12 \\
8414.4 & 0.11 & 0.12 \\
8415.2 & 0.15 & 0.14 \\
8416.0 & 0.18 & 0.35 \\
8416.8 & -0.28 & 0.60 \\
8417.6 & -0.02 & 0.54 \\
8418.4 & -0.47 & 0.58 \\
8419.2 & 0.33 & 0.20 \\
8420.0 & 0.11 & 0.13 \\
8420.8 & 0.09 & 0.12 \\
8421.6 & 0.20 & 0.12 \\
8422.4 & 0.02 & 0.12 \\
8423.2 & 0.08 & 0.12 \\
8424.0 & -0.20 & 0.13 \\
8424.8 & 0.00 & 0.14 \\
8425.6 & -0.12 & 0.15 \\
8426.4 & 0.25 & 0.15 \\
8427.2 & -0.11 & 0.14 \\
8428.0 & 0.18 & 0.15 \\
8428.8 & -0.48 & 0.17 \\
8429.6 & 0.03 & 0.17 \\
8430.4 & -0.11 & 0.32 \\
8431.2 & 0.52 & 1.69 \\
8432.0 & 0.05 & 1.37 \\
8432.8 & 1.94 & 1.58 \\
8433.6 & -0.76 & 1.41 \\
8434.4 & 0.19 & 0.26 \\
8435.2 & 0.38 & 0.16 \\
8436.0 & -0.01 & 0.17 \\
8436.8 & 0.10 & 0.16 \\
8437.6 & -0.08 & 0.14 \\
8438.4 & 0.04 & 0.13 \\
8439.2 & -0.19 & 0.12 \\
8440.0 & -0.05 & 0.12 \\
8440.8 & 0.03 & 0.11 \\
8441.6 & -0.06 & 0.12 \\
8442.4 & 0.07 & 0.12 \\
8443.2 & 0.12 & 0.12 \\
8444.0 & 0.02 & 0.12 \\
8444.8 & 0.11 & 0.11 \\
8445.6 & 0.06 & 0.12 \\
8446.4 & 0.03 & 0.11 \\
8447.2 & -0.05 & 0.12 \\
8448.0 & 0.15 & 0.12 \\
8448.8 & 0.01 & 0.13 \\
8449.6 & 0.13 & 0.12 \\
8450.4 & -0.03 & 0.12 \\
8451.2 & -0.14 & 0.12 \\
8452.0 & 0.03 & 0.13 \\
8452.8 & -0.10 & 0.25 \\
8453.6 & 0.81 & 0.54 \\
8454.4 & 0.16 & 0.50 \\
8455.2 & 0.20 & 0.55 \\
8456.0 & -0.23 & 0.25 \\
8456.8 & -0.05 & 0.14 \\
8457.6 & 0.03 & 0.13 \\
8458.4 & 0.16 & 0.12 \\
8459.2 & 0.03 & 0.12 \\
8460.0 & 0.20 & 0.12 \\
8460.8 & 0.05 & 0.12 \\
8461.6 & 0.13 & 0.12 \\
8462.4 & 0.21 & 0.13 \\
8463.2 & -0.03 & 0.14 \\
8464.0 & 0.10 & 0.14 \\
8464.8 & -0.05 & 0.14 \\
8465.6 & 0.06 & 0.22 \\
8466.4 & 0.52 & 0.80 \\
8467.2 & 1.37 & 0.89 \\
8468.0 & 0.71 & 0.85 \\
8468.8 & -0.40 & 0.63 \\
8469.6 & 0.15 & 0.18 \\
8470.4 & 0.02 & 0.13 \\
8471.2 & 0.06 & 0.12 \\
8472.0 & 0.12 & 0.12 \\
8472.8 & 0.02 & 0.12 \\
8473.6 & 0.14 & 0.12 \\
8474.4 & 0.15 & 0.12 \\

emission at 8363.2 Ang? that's [O II]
